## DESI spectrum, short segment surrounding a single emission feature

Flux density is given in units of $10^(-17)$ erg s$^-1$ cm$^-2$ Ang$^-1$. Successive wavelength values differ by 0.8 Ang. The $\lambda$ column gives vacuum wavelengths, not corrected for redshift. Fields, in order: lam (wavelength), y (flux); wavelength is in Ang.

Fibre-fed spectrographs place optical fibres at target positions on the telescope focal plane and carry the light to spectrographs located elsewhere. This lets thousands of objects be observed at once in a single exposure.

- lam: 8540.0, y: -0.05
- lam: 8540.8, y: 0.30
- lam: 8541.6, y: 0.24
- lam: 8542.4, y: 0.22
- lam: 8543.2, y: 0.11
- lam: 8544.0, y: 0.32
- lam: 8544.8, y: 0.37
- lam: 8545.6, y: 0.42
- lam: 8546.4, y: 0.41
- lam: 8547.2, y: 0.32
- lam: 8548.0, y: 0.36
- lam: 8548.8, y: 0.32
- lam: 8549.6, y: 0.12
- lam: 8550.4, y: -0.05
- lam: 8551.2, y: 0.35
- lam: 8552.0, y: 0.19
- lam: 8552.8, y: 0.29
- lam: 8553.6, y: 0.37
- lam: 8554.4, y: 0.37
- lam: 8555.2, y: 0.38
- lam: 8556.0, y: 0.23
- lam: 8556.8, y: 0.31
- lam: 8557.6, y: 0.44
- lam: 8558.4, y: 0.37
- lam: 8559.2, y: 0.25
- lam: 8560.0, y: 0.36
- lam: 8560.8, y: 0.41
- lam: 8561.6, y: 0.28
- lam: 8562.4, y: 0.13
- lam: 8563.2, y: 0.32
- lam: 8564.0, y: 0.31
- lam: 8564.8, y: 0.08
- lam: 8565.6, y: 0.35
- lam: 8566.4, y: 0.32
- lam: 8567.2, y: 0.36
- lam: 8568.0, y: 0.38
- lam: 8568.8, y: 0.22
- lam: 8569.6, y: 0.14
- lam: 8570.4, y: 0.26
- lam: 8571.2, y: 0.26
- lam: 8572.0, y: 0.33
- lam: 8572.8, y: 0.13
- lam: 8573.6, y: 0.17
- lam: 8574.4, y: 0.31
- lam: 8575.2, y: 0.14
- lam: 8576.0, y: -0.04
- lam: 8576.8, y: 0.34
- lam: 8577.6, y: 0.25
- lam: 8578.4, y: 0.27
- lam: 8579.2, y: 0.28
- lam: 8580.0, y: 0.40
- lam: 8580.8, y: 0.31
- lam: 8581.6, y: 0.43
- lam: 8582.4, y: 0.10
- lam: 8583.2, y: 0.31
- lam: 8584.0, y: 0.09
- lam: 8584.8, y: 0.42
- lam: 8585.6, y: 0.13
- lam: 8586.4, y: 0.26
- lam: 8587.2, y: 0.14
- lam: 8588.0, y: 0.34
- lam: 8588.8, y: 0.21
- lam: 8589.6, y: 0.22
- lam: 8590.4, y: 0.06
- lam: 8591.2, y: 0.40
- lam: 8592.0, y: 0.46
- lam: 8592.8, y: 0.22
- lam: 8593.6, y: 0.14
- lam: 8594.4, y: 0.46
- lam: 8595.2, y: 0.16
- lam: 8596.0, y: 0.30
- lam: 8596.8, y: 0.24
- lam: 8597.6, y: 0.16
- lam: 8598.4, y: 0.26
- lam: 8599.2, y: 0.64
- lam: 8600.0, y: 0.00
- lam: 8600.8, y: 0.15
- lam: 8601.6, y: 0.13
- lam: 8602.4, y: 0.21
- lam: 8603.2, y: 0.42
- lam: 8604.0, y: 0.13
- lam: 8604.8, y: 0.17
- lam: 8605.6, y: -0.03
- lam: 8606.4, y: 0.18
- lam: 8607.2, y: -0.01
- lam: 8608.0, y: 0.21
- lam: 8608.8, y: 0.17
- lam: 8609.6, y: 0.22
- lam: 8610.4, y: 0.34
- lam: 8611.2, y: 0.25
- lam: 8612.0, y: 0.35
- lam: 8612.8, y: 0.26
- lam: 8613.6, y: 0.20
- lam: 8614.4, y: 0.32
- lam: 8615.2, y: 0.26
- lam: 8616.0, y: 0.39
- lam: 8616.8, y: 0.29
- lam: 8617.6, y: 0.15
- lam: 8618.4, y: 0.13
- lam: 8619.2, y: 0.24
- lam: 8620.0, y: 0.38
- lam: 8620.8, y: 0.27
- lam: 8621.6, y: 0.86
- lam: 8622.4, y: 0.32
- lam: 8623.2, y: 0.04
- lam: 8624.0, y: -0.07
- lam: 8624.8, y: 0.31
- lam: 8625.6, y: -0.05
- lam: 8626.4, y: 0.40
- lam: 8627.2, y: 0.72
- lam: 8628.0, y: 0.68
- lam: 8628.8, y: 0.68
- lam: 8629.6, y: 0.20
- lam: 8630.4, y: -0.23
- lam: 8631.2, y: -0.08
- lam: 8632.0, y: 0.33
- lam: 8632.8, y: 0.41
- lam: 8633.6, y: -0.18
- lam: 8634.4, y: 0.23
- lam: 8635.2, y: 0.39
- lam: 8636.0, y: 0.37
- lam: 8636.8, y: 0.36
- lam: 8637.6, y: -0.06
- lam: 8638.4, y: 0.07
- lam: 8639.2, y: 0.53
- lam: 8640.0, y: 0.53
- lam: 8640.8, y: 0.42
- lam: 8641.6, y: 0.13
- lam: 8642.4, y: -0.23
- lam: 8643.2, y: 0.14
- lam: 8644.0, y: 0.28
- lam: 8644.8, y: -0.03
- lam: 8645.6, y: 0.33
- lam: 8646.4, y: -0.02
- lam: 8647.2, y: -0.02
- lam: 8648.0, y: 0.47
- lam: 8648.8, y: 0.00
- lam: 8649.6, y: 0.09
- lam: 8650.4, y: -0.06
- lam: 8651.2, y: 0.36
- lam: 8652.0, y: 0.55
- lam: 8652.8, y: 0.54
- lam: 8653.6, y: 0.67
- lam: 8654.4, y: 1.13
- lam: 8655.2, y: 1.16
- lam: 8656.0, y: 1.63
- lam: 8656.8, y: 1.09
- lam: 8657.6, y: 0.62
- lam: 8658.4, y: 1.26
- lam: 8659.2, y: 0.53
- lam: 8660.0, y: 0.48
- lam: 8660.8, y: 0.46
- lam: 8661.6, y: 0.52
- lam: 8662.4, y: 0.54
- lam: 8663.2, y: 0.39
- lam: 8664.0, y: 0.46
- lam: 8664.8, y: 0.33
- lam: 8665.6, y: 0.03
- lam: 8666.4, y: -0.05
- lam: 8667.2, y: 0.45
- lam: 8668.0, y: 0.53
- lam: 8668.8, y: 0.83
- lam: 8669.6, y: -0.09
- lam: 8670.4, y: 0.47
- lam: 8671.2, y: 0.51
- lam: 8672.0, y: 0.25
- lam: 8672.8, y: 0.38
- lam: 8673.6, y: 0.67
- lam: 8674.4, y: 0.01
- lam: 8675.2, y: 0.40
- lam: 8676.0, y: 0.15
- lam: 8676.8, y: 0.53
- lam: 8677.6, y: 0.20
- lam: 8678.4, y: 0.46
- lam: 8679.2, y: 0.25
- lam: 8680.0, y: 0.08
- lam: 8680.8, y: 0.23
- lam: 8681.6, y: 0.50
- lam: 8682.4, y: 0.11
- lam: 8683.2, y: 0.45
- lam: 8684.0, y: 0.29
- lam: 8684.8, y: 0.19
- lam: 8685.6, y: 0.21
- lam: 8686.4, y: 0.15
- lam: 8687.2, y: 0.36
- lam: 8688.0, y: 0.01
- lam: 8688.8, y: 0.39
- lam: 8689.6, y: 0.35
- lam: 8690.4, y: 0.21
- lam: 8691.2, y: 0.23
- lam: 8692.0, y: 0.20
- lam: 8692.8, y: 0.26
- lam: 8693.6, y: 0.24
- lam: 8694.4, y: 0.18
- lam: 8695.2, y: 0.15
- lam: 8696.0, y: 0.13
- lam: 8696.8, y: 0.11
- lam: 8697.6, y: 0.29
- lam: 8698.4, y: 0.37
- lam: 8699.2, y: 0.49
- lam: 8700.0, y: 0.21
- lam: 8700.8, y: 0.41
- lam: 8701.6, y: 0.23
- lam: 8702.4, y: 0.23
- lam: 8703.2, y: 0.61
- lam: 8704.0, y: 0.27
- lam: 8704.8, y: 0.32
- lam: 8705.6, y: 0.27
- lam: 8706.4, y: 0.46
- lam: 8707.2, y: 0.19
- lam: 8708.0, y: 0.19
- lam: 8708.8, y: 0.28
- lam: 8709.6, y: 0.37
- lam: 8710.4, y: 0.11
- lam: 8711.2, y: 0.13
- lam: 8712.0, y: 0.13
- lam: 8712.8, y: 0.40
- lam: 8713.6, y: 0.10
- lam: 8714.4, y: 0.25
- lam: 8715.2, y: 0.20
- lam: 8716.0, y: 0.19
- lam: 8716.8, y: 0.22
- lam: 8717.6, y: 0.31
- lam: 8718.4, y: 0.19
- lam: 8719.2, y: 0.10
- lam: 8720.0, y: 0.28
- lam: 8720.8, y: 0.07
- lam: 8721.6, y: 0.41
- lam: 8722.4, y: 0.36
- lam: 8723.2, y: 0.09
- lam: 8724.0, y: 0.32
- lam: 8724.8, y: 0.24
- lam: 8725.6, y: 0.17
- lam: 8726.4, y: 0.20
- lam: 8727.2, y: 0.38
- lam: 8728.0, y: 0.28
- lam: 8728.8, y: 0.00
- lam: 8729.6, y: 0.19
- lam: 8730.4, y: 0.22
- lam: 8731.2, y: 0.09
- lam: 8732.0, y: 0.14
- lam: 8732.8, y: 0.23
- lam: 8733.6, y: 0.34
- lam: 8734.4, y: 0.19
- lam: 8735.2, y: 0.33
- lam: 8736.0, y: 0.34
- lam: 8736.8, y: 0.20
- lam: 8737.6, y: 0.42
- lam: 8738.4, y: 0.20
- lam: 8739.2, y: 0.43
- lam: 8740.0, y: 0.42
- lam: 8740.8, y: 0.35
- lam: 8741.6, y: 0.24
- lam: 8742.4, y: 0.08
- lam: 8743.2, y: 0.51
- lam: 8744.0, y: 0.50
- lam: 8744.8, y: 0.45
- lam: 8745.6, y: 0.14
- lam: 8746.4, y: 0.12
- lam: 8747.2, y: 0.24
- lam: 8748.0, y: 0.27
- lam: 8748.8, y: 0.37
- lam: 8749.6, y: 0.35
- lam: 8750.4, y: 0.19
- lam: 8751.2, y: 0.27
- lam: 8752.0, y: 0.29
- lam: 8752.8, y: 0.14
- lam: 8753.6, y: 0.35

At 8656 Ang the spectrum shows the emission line H-gamma 4340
